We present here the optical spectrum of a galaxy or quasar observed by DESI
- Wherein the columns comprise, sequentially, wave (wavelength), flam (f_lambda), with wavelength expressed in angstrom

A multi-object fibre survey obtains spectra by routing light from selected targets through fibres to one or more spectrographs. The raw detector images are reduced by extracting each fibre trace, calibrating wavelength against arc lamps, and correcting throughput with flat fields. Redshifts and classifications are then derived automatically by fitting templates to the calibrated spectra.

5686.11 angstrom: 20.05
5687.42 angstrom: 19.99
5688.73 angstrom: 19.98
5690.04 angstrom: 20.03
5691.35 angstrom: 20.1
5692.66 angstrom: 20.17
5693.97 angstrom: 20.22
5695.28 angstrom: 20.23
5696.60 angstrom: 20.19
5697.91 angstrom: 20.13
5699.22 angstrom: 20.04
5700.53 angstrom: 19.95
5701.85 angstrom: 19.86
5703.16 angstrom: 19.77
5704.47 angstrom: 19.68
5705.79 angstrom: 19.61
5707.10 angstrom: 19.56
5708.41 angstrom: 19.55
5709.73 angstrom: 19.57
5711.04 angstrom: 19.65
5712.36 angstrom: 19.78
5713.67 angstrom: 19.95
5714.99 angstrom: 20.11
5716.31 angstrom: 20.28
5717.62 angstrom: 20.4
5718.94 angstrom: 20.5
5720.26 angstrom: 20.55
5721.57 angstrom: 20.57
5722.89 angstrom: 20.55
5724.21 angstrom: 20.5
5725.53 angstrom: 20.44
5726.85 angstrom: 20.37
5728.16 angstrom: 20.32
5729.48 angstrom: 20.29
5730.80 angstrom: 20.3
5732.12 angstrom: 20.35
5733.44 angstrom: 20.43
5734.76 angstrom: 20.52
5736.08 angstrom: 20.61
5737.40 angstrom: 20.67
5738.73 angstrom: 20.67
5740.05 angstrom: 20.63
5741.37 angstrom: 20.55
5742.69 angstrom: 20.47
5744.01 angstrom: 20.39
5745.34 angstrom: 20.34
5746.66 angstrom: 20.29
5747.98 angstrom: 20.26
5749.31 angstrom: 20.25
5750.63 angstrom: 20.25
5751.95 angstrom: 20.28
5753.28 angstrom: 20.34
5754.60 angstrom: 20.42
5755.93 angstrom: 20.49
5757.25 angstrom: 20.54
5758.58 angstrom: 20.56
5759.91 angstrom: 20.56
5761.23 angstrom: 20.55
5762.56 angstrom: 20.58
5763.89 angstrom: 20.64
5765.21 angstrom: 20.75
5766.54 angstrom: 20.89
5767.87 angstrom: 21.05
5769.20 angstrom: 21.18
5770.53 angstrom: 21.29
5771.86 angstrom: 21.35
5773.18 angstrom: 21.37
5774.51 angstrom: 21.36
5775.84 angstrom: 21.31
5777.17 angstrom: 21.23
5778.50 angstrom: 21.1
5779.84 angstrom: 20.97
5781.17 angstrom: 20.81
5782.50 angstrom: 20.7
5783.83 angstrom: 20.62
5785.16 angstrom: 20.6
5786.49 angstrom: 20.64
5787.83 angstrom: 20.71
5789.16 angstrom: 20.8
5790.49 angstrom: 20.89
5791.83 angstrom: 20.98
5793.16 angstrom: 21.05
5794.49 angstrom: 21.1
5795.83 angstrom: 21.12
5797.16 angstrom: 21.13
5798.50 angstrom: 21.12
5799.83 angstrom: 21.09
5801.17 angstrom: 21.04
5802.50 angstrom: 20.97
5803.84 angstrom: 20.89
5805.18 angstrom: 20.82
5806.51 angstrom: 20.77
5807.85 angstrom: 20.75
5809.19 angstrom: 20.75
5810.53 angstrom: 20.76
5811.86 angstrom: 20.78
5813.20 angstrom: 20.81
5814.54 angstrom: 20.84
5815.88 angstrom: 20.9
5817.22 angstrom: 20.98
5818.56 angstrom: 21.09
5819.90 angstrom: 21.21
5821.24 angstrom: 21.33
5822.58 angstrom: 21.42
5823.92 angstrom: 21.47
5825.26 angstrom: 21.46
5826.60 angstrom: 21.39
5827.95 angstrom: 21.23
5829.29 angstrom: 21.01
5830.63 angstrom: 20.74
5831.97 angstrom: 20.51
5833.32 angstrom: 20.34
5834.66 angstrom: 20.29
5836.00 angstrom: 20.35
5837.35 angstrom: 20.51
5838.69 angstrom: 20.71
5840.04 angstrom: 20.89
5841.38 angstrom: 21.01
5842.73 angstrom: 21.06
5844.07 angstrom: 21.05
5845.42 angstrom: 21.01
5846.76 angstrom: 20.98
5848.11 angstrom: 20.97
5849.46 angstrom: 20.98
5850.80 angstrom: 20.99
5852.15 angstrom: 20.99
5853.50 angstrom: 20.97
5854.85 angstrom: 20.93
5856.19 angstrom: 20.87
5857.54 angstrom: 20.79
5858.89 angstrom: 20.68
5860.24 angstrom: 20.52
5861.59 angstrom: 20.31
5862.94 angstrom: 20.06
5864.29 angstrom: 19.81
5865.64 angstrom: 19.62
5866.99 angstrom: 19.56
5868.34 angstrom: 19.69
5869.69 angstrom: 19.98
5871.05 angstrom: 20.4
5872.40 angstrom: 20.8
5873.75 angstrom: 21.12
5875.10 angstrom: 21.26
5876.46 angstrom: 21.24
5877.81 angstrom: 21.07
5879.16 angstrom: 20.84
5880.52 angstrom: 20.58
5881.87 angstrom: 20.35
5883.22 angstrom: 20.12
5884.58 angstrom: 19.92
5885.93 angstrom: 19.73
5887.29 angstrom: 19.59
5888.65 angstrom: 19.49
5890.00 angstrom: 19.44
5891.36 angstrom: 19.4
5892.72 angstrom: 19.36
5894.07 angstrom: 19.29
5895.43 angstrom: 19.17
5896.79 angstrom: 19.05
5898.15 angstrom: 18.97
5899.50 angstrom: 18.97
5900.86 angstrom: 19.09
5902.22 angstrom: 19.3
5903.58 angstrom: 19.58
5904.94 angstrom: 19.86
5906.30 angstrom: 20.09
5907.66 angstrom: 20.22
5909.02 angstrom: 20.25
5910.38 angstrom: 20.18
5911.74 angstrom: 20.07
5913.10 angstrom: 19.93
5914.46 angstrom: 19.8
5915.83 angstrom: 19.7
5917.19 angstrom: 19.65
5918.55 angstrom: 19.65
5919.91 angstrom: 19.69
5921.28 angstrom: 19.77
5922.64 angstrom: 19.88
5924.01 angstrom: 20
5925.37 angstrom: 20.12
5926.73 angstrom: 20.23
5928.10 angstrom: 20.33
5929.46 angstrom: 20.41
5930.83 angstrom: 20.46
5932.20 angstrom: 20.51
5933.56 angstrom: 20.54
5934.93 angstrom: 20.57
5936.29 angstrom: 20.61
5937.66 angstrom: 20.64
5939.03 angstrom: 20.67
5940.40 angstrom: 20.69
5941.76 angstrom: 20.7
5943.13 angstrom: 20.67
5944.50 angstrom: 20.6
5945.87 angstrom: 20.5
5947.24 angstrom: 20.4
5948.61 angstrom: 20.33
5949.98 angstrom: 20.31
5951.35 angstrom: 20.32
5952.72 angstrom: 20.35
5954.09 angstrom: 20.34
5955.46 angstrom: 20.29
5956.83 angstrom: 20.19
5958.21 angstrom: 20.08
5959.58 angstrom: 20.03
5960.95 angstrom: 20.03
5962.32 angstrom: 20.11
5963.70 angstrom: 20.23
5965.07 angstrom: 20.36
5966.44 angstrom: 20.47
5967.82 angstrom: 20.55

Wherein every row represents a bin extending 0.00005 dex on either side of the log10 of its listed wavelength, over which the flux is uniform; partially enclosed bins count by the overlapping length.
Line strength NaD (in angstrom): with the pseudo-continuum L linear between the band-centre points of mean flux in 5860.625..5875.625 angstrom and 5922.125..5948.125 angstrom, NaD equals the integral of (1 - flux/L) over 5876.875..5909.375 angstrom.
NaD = 0.91 angstrom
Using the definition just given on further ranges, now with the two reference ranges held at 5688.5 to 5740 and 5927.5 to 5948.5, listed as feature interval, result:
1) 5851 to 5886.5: -0.1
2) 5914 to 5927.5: 0.4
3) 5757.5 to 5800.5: -1.4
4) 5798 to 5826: -0.9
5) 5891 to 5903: 0.8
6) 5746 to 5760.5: -0.1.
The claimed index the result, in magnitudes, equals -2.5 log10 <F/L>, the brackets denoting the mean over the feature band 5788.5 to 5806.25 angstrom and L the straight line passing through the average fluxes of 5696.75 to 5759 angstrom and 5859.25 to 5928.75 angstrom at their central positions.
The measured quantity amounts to -0.05 mag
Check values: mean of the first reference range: 20.2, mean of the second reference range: 19.9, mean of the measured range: 21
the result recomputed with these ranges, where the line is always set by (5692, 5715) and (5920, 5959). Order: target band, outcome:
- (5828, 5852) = -0.03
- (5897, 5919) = 0.03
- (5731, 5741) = -0.03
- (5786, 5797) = -0.05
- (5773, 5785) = -0.05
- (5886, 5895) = 0.05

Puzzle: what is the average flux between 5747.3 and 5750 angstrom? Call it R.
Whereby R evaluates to 20.3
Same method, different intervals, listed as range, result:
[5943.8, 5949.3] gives 20.4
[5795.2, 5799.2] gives 21.1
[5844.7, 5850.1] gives 21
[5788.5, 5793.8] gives 20.9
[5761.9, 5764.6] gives 20.6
